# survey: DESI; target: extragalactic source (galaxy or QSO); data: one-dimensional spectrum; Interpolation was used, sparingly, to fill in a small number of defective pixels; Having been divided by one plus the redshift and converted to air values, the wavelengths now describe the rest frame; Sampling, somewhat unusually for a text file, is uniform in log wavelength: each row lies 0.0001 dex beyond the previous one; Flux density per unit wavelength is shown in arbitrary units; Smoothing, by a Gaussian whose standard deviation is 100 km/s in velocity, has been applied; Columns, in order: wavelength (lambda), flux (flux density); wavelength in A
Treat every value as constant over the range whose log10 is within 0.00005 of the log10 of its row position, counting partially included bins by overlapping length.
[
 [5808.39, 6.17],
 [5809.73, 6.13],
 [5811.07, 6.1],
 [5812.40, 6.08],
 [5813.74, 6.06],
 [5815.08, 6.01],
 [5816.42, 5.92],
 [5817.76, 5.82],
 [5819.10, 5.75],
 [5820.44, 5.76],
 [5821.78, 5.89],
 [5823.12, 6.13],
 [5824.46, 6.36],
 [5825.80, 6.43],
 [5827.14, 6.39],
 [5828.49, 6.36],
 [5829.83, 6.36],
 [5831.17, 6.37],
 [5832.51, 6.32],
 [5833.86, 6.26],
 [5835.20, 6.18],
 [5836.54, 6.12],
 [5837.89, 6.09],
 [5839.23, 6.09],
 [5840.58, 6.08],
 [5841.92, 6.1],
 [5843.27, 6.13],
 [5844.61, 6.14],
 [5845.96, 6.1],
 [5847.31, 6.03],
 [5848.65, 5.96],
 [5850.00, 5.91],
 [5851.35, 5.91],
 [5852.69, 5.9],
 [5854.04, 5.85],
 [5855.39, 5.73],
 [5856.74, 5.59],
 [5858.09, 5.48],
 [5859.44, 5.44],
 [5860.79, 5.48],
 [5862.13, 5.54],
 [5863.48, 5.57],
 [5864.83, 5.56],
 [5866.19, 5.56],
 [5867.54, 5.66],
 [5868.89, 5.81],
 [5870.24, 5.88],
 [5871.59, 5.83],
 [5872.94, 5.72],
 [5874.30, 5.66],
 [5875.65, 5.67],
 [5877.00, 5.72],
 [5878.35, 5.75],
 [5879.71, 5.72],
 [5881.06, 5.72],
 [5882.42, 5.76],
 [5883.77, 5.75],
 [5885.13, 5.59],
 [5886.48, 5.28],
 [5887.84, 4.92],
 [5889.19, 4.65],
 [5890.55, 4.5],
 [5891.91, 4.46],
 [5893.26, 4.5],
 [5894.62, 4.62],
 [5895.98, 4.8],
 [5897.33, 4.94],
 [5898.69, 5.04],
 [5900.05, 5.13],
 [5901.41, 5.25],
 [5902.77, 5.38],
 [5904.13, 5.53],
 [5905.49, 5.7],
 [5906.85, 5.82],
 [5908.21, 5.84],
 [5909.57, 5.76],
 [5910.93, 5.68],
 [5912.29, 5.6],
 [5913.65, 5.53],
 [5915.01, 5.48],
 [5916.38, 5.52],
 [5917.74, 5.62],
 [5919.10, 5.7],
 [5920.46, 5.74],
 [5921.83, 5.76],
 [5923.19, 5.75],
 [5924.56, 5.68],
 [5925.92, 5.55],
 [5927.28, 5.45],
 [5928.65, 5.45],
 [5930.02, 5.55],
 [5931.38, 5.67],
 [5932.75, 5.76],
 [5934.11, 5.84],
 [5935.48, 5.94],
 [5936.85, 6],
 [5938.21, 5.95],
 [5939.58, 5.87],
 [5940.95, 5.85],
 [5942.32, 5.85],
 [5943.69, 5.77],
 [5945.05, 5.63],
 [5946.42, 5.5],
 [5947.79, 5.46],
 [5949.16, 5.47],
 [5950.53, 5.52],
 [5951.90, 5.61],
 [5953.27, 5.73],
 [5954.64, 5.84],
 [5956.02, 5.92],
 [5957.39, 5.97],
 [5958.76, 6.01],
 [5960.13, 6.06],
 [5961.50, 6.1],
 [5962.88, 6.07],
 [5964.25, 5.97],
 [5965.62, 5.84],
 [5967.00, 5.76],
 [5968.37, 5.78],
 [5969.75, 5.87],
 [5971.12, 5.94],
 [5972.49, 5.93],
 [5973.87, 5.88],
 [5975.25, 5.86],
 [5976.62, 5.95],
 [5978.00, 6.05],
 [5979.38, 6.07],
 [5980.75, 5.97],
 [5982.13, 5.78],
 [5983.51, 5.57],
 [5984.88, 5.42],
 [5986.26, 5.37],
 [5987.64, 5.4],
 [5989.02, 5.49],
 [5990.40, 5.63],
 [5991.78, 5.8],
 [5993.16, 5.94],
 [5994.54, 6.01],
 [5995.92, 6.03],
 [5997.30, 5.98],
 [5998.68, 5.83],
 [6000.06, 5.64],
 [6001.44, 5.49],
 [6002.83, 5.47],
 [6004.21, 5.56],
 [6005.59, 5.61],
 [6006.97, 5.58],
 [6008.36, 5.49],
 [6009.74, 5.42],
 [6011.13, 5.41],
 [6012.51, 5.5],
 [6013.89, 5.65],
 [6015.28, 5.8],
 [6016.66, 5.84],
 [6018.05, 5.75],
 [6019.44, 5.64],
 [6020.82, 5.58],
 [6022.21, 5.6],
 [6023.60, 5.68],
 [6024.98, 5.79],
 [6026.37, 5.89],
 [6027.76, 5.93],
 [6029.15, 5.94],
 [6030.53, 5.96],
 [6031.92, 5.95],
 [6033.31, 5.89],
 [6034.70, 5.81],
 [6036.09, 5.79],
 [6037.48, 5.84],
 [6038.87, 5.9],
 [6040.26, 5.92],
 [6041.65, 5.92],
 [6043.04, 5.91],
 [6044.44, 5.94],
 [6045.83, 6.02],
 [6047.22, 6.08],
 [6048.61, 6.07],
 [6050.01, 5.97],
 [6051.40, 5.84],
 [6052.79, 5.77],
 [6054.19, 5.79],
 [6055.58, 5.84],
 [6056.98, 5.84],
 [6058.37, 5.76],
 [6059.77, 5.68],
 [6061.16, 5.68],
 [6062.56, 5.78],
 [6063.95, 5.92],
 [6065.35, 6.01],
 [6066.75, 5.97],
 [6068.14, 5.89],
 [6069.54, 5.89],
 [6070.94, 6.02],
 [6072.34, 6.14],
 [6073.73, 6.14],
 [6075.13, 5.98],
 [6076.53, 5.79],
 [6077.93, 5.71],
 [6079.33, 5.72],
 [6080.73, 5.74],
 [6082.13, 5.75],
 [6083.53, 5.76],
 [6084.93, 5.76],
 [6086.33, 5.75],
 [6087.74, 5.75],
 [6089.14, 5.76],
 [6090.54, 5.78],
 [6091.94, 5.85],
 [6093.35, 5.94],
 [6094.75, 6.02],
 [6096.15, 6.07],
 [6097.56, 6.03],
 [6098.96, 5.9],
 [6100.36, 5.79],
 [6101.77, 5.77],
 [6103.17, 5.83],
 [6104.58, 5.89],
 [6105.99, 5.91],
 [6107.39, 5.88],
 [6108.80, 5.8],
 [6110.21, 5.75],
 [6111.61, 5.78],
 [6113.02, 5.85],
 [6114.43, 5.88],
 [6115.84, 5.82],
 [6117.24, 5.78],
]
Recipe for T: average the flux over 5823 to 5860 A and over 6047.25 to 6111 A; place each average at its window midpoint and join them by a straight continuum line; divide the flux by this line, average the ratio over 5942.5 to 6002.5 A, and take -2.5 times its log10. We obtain 0.03 mag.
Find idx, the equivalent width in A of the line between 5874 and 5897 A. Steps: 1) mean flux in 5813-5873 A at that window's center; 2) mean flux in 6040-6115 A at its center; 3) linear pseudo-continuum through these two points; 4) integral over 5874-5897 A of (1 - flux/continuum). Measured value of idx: 2.7 A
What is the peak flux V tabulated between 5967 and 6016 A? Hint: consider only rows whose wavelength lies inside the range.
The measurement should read 6.07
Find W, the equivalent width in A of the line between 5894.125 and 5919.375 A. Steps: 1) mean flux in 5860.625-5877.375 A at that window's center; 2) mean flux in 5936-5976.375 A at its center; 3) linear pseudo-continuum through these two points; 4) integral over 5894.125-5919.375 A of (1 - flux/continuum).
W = 1.4 A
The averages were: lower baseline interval 5.67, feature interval 5.42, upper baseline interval 5.83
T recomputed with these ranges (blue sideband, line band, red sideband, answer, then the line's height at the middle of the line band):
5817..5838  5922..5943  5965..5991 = 0.03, 5.89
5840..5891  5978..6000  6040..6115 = 0.01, 5.79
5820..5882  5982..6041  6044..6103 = 0.03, 5.89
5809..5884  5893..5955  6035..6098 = 0.06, 5.91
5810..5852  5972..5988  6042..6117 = 0.03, 5.96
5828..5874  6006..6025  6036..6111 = 0.05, 5.88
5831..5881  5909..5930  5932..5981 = 0.04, 5.85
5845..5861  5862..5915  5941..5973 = 0.07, 5.8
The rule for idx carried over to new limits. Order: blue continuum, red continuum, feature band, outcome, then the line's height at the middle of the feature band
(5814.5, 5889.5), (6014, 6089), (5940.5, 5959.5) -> 0.42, 5.85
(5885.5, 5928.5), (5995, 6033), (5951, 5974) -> -1.53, 5.53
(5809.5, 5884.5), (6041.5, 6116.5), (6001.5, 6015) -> 0.81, 5.88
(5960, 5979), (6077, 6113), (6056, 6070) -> 0.03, 5.85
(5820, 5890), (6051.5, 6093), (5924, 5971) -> 0.54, 5.84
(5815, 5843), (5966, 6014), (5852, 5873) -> 1.34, 6.05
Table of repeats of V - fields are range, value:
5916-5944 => 6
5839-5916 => 6.14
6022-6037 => 5.96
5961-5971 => 6.1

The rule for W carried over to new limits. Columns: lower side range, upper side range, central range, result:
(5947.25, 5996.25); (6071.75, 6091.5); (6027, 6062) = -0.4 A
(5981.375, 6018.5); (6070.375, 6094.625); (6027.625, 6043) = -0.4 A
